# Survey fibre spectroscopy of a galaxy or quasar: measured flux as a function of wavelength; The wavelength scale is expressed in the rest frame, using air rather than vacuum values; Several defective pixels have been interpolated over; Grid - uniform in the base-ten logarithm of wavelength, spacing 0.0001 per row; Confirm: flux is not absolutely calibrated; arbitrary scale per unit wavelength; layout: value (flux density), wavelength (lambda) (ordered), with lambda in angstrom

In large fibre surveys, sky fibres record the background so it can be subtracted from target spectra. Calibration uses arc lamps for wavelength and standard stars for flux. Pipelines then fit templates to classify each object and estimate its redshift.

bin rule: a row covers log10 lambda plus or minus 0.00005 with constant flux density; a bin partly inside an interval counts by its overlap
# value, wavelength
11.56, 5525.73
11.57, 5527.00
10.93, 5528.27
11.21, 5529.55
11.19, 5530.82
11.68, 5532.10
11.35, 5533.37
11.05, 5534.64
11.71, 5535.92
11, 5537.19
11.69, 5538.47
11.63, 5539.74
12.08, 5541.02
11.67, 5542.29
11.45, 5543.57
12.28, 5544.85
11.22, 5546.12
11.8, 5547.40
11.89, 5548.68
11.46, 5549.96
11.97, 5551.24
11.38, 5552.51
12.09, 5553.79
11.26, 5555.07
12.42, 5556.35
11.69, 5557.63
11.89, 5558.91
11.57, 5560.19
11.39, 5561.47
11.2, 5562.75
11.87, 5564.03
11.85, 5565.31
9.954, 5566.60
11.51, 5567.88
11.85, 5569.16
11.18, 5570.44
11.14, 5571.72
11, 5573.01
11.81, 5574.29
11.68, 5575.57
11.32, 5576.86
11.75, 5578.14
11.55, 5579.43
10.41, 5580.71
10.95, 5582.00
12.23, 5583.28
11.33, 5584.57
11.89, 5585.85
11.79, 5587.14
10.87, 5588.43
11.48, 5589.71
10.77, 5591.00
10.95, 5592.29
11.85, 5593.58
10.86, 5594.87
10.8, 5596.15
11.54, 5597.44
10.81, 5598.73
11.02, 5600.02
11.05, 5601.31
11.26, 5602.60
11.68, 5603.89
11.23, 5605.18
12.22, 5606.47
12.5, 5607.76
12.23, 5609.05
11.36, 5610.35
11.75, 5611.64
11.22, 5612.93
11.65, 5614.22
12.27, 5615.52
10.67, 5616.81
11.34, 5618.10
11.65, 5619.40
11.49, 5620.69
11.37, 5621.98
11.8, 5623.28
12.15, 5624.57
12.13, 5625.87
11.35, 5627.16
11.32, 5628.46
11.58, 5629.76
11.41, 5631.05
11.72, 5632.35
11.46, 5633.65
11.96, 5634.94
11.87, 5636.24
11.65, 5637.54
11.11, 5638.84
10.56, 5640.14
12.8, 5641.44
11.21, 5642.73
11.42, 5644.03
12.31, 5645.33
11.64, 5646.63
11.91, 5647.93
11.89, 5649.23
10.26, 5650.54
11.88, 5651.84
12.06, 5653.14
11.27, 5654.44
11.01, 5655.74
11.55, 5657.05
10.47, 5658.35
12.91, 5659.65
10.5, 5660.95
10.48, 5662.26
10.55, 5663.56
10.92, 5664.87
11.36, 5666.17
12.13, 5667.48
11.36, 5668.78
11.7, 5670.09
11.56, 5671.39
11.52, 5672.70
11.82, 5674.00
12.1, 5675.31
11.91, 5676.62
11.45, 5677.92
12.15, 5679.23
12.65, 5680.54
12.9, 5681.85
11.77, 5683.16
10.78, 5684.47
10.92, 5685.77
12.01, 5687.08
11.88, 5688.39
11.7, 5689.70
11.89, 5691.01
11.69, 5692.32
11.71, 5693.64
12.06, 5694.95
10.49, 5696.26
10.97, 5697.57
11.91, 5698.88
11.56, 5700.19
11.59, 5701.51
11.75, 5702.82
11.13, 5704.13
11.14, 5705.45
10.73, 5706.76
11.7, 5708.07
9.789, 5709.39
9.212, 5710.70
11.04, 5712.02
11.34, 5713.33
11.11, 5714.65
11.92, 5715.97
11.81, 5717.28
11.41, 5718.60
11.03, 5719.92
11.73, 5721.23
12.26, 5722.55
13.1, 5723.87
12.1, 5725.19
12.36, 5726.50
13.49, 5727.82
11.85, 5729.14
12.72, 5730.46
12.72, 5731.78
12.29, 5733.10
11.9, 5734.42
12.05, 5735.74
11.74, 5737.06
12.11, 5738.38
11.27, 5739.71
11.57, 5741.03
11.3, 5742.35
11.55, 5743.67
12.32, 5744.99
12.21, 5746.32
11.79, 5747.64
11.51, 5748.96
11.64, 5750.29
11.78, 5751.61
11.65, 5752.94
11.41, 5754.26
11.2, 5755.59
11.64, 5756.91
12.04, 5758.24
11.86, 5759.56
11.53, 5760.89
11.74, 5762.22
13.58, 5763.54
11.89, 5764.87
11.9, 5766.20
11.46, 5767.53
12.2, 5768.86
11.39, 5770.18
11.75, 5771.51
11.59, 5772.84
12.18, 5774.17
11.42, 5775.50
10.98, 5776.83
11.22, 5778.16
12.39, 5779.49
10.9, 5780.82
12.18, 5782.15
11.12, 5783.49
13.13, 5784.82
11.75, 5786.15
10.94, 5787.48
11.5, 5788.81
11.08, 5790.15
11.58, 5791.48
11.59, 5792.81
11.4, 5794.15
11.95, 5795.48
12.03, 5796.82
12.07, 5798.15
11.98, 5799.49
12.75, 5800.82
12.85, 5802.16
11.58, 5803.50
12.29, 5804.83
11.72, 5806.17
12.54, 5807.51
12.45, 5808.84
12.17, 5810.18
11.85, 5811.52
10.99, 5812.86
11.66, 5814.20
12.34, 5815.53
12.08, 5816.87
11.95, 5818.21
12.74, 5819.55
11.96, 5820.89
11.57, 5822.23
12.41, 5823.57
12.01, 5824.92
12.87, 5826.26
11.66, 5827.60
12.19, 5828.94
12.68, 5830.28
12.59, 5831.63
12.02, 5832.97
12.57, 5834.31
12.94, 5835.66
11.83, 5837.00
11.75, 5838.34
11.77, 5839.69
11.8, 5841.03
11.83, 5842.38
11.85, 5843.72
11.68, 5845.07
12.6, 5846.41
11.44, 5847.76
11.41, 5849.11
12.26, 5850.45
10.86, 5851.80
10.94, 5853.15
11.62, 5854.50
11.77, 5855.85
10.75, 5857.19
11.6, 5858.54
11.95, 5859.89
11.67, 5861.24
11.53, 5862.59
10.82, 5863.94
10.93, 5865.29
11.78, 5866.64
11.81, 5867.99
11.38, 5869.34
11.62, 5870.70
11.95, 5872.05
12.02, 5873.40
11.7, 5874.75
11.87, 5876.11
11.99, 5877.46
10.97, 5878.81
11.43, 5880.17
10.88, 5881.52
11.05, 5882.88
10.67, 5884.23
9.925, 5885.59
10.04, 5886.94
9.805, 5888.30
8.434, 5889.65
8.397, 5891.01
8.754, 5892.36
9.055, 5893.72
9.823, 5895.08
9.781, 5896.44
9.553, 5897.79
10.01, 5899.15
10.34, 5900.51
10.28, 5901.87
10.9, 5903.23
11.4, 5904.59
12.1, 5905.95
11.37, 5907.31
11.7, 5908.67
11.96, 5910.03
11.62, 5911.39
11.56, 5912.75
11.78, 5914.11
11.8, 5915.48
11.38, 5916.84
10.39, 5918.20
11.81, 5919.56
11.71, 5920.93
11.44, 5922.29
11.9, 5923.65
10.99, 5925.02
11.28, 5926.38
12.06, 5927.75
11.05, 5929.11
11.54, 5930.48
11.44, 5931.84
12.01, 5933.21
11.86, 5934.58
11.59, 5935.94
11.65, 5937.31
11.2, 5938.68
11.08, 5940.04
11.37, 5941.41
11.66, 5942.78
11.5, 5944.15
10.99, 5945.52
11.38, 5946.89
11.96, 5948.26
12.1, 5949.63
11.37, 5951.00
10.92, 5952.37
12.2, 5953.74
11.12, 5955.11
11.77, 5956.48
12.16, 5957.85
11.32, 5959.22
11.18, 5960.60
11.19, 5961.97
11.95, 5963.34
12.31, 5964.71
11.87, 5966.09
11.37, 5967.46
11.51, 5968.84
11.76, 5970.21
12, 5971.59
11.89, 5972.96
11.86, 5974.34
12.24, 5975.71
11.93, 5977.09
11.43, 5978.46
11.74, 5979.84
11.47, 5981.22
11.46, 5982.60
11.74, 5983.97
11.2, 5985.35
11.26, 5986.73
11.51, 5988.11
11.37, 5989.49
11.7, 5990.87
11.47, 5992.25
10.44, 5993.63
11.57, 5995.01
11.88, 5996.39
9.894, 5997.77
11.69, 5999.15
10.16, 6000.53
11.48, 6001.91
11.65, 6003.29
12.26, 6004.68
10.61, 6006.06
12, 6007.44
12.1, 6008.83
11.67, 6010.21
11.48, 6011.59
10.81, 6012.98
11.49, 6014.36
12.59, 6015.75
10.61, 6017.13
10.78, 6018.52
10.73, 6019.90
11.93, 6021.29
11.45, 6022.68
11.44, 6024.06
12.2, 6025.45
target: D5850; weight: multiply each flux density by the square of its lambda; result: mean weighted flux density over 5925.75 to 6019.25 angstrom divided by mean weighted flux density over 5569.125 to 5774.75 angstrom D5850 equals 1.10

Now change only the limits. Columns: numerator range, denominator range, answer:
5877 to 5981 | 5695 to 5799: 1.02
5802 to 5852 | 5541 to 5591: 1.15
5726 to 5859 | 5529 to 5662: 1.11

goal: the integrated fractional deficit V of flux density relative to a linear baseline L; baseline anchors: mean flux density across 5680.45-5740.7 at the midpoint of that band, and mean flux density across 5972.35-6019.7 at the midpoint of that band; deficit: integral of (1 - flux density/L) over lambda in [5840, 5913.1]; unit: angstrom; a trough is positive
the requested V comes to 3.0 angstrom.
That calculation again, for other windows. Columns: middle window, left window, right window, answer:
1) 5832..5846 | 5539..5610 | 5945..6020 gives -0.6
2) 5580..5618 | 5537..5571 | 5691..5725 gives 0.5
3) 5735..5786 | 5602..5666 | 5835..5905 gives -2.2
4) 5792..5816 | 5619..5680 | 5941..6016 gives -1.0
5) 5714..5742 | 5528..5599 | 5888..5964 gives -1.8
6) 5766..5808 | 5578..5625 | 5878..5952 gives -2.3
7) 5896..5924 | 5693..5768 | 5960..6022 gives 0.9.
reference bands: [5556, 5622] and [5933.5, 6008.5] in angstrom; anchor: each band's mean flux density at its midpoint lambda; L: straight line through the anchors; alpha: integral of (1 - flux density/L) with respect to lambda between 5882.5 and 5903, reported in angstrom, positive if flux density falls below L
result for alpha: 3.2 angstrom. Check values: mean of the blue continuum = 11.4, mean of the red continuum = 11.5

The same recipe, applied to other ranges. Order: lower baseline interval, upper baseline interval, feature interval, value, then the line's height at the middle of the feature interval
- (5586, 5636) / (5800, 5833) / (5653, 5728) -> 1.4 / 11.8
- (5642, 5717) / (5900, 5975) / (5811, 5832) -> -1.1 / 11.5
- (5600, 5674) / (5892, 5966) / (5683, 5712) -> 0.5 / 11.5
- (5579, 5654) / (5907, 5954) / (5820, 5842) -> -1.2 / 11.5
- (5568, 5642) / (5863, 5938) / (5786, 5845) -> -4.4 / 11.2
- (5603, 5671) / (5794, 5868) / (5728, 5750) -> -0.4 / 11.7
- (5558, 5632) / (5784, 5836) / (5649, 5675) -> 0.6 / 11.6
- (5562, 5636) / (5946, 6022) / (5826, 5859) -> -1.1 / 11.5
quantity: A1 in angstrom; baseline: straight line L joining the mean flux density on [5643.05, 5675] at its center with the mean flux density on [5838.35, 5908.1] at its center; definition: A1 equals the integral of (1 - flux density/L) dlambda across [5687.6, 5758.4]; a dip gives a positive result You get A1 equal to -2.2 angstrom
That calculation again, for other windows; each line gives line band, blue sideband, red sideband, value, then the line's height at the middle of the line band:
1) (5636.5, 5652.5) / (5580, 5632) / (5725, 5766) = 0.05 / 11.6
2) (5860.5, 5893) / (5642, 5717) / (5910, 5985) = 1.85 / 11.6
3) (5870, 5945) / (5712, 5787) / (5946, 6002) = 3.74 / 11.6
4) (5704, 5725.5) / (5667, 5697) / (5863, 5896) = 0.47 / 11.6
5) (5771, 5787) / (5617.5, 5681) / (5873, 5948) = -0.59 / 11.3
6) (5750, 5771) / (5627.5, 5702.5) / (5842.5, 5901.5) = -0.98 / 11.3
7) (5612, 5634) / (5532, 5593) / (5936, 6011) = -0.12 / 11.5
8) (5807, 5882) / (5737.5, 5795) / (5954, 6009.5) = -1.17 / 11.6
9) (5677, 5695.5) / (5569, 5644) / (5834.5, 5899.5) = -0.75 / 11.4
